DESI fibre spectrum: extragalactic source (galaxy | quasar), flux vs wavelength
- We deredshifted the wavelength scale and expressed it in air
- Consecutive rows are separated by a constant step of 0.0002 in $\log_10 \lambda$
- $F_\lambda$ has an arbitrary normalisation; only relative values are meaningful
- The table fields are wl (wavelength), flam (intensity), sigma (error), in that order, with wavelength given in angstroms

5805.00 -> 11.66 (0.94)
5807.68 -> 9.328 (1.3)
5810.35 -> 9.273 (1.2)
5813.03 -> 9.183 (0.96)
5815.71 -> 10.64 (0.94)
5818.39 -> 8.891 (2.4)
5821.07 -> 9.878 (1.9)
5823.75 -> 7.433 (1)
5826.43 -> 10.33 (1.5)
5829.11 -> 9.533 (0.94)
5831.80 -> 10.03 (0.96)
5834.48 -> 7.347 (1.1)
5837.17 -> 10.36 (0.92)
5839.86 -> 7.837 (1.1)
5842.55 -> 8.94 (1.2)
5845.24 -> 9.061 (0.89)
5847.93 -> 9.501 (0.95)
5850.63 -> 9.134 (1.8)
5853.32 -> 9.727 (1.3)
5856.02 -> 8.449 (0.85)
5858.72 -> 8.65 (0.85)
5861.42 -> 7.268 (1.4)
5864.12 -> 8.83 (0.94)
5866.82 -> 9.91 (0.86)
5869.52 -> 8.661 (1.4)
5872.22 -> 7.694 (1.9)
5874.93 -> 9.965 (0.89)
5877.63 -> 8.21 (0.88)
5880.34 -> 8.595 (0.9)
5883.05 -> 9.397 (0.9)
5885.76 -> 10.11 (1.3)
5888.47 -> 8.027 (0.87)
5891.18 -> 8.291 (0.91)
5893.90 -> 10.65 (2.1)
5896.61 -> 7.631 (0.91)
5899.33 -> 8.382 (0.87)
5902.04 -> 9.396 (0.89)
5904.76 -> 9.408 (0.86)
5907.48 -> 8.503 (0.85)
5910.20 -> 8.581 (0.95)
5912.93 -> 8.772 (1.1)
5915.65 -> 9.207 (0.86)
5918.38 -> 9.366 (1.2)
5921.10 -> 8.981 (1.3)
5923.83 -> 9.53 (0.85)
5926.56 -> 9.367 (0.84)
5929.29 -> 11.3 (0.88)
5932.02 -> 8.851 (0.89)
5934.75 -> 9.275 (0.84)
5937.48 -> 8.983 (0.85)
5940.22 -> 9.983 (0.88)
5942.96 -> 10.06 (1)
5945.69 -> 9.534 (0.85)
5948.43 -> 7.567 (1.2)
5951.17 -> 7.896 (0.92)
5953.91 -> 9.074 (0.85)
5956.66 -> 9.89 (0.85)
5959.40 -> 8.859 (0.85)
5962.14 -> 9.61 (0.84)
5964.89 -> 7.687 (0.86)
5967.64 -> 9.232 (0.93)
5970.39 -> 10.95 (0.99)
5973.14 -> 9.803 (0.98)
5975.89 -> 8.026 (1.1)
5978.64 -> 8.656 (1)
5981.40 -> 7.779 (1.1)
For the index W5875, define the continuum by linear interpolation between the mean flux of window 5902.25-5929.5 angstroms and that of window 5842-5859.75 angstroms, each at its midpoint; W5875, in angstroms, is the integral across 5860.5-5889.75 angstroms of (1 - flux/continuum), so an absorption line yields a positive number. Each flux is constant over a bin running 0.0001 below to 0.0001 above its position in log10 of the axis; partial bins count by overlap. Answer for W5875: 1.0 angstroms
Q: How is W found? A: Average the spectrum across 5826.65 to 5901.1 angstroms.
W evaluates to 8.92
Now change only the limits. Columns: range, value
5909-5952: 9.22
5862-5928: 8.96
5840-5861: 8.91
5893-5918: 8.93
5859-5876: 8.7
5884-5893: 8.93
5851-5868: 8.81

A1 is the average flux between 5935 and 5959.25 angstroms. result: 9.12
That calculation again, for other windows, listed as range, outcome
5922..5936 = 9.64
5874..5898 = 8.97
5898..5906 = 9.07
